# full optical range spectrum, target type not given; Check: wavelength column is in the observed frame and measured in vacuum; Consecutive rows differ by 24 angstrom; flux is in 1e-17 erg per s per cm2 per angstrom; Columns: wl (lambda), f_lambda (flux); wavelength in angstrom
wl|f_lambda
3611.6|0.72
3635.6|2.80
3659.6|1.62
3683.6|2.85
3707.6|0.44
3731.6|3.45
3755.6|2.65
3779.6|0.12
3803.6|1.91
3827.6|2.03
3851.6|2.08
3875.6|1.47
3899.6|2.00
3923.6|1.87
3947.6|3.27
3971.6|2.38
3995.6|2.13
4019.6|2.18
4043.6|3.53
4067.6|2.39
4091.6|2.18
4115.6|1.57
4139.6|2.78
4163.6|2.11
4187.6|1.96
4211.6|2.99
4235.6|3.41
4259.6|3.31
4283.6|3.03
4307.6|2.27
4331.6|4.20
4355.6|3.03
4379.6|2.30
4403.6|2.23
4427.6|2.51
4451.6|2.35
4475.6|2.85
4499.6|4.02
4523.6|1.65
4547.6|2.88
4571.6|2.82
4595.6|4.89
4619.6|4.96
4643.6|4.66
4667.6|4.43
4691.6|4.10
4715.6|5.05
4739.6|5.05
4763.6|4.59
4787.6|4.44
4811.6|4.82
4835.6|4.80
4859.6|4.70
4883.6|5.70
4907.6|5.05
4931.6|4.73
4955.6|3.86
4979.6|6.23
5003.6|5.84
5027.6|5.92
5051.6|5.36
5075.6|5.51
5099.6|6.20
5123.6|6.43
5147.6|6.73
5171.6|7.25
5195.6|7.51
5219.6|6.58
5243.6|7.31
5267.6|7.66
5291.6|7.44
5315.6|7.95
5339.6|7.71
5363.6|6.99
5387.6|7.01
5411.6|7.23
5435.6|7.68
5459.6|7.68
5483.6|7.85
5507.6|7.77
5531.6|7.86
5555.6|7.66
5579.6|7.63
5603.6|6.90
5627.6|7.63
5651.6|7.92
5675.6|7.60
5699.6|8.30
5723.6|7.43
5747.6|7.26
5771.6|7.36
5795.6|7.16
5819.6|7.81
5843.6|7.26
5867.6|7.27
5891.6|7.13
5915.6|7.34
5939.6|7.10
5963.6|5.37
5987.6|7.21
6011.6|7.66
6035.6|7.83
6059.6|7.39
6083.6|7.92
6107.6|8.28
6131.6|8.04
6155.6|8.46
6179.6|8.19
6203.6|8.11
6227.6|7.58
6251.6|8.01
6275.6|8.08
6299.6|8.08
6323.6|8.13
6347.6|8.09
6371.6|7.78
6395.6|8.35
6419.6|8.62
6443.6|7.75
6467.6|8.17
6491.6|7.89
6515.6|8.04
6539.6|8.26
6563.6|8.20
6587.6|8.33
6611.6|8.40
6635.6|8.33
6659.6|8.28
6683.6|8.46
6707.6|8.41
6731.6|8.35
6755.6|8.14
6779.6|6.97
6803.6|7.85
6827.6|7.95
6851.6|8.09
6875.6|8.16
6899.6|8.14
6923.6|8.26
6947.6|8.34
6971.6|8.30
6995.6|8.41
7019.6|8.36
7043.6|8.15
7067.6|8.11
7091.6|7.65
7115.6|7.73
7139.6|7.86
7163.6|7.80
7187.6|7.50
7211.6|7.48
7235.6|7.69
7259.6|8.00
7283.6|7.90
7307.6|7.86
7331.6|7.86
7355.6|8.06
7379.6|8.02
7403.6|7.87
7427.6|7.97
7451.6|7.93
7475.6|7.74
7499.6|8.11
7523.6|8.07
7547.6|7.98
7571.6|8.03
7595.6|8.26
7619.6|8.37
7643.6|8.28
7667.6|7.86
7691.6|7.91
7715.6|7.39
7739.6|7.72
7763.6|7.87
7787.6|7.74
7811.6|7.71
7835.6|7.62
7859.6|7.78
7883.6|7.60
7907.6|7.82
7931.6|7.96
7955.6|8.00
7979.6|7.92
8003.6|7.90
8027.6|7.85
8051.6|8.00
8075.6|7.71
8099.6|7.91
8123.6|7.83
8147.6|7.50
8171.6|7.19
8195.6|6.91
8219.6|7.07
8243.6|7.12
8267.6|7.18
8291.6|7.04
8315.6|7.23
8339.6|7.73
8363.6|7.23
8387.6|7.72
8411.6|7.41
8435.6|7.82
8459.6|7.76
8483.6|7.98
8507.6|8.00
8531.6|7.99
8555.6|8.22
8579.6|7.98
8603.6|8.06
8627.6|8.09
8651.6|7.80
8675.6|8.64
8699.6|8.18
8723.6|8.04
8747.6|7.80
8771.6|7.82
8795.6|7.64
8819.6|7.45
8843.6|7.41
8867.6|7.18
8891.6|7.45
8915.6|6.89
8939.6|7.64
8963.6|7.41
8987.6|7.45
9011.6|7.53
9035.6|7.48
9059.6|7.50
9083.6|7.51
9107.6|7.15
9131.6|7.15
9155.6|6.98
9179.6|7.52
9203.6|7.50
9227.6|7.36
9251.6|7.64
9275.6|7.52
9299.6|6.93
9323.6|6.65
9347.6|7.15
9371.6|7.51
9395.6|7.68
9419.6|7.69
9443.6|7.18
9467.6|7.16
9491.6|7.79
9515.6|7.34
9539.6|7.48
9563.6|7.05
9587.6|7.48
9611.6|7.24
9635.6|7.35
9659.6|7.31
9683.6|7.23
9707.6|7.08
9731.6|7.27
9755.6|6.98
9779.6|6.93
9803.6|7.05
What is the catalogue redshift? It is 0.152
